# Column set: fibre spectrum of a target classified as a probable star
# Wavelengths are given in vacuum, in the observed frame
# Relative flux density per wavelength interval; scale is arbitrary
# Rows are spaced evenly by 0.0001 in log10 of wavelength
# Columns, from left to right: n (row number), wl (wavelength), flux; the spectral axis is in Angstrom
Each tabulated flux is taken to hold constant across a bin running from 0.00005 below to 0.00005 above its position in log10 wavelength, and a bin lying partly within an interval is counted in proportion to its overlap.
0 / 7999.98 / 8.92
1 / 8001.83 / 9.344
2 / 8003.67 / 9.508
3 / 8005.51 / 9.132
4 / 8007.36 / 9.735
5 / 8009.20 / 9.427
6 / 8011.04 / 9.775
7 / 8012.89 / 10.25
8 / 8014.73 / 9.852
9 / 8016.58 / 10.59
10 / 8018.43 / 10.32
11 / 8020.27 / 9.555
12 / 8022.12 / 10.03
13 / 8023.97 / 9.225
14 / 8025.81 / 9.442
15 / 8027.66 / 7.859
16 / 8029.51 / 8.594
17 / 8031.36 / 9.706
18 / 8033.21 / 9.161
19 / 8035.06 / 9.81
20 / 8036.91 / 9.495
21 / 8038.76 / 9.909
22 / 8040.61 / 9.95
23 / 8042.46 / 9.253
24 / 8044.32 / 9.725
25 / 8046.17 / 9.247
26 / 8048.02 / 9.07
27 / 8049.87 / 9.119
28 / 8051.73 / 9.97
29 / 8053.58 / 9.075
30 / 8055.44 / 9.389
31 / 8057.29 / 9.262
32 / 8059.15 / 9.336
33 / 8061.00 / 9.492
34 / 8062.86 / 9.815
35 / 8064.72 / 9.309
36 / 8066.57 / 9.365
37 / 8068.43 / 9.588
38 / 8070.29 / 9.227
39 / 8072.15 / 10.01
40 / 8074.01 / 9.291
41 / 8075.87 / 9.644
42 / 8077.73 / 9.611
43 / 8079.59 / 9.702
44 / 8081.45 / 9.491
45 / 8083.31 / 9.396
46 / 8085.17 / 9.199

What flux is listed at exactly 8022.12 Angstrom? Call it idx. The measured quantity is 10.03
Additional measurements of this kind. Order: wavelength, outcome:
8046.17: 9.247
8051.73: 9.97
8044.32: 9.725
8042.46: 9.253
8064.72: 9.309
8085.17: 9.199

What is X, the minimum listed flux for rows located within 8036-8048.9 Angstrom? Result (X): 9.07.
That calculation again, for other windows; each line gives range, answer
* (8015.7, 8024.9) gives 9.225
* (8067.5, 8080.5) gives 9.227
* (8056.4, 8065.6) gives 9.262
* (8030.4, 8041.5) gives 9.161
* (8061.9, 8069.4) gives 9.309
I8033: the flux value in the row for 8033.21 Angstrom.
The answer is 9.161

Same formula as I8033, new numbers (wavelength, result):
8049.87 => 9.119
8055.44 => 9.389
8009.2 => 9.427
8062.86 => 9.815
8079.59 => 9.702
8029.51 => 8.594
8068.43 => 9.588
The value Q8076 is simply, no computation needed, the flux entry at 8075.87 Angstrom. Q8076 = 9.644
